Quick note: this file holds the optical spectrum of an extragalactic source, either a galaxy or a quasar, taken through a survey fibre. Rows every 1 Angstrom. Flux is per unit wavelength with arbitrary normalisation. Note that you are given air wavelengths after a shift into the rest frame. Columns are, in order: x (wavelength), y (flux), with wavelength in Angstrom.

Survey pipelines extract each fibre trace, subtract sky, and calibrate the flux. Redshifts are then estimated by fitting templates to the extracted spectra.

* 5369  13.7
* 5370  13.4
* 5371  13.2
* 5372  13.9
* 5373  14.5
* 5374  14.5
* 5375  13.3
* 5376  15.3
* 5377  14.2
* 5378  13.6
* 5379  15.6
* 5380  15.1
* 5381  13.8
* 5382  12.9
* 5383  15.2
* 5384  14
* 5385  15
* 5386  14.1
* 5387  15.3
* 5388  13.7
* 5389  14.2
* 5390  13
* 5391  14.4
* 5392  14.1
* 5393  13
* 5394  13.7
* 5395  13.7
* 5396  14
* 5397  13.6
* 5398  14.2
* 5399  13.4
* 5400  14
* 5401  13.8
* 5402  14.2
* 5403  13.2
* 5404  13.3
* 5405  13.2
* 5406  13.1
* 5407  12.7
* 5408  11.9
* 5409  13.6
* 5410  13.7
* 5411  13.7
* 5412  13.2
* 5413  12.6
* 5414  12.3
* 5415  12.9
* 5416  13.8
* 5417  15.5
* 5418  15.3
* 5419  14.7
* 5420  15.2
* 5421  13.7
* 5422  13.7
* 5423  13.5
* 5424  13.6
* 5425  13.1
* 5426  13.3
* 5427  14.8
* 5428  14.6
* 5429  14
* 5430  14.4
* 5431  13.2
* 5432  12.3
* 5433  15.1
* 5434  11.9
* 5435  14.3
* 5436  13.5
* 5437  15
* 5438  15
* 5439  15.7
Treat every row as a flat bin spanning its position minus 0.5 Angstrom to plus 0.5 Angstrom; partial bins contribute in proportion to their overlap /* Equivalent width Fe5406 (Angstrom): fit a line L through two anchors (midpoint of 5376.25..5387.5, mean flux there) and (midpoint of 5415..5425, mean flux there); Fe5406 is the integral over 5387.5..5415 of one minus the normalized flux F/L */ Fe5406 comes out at 1.68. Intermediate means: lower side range 14.5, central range 13.5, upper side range 14.2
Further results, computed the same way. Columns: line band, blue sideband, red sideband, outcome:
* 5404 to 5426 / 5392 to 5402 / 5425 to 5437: 0.3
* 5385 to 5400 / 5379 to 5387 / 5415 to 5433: 0.4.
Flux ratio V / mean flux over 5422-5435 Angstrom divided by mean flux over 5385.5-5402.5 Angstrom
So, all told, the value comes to 1.0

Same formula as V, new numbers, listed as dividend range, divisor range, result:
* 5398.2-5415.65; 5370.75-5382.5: 0.93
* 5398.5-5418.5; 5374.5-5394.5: 0.95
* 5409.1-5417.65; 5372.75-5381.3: 0.93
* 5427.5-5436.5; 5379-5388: 0.95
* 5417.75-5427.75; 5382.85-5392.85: 0.99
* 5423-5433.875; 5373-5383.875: 0.96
